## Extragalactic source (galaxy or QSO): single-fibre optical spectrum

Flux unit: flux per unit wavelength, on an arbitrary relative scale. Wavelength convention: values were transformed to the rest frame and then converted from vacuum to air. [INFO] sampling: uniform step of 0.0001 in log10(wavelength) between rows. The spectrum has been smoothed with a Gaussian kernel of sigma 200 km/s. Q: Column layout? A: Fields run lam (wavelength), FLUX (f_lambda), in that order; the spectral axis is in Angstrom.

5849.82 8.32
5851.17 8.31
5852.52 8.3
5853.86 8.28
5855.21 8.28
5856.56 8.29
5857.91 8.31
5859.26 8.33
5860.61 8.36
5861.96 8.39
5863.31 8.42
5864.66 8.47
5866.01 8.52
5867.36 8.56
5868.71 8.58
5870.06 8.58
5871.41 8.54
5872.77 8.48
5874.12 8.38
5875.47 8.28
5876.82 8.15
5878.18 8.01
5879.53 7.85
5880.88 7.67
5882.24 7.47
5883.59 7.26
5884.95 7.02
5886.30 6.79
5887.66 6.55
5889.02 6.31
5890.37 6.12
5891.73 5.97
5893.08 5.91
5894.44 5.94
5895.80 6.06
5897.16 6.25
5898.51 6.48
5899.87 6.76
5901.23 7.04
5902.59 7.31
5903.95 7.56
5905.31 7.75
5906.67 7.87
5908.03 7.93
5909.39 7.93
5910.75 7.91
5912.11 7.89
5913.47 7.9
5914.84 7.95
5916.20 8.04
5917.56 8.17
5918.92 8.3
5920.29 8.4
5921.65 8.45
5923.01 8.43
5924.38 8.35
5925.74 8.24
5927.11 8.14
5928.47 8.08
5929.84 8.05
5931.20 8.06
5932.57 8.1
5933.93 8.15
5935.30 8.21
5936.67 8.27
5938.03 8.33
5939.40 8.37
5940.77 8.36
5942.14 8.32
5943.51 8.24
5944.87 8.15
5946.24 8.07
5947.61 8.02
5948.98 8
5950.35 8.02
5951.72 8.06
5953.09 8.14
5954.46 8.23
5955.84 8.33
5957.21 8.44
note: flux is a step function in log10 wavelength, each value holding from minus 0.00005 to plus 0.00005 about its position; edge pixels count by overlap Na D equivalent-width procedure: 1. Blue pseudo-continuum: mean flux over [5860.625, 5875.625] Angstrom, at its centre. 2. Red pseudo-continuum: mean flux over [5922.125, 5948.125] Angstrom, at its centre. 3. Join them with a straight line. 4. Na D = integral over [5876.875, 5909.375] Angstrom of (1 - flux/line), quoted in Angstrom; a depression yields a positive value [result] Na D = 5.4 Angstrom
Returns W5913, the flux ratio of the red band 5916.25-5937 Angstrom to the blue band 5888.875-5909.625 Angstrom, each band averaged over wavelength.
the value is 1.2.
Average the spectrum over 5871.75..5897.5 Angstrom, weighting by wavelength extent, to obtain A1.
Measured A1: 7.1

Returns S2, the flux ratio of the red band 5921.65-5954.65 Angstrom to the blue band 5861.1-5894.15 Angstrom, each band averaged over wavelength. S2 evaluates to 1.07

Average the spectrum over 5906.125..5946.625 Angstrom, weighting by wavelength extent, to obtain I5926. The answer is 8.16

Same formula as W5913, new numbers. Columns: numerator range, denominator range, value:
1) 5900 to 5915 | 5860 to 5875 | 0.91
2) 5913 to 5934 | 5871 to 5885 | 1.03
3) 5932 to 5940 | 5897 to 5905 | 1.18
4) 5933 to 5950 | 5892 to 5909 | 1.19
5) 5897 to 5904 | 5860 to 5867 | 0.82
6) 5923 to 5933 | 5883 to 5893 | 1.25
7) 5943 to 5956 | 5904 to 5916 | 1.03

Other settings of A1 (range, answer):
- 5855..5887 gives 8.12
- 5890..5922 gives 7.33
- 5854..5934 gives 7.75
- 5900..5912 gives 7.63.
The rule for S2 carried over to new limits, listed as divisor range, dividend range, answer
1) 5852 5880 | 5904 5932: 0.97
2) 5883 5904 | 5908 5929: 1.24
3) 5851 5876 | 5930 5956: 0.97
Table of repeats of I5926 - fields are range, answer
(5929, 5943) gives 8.22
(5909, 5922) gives 8.09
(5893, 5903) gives 6.48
